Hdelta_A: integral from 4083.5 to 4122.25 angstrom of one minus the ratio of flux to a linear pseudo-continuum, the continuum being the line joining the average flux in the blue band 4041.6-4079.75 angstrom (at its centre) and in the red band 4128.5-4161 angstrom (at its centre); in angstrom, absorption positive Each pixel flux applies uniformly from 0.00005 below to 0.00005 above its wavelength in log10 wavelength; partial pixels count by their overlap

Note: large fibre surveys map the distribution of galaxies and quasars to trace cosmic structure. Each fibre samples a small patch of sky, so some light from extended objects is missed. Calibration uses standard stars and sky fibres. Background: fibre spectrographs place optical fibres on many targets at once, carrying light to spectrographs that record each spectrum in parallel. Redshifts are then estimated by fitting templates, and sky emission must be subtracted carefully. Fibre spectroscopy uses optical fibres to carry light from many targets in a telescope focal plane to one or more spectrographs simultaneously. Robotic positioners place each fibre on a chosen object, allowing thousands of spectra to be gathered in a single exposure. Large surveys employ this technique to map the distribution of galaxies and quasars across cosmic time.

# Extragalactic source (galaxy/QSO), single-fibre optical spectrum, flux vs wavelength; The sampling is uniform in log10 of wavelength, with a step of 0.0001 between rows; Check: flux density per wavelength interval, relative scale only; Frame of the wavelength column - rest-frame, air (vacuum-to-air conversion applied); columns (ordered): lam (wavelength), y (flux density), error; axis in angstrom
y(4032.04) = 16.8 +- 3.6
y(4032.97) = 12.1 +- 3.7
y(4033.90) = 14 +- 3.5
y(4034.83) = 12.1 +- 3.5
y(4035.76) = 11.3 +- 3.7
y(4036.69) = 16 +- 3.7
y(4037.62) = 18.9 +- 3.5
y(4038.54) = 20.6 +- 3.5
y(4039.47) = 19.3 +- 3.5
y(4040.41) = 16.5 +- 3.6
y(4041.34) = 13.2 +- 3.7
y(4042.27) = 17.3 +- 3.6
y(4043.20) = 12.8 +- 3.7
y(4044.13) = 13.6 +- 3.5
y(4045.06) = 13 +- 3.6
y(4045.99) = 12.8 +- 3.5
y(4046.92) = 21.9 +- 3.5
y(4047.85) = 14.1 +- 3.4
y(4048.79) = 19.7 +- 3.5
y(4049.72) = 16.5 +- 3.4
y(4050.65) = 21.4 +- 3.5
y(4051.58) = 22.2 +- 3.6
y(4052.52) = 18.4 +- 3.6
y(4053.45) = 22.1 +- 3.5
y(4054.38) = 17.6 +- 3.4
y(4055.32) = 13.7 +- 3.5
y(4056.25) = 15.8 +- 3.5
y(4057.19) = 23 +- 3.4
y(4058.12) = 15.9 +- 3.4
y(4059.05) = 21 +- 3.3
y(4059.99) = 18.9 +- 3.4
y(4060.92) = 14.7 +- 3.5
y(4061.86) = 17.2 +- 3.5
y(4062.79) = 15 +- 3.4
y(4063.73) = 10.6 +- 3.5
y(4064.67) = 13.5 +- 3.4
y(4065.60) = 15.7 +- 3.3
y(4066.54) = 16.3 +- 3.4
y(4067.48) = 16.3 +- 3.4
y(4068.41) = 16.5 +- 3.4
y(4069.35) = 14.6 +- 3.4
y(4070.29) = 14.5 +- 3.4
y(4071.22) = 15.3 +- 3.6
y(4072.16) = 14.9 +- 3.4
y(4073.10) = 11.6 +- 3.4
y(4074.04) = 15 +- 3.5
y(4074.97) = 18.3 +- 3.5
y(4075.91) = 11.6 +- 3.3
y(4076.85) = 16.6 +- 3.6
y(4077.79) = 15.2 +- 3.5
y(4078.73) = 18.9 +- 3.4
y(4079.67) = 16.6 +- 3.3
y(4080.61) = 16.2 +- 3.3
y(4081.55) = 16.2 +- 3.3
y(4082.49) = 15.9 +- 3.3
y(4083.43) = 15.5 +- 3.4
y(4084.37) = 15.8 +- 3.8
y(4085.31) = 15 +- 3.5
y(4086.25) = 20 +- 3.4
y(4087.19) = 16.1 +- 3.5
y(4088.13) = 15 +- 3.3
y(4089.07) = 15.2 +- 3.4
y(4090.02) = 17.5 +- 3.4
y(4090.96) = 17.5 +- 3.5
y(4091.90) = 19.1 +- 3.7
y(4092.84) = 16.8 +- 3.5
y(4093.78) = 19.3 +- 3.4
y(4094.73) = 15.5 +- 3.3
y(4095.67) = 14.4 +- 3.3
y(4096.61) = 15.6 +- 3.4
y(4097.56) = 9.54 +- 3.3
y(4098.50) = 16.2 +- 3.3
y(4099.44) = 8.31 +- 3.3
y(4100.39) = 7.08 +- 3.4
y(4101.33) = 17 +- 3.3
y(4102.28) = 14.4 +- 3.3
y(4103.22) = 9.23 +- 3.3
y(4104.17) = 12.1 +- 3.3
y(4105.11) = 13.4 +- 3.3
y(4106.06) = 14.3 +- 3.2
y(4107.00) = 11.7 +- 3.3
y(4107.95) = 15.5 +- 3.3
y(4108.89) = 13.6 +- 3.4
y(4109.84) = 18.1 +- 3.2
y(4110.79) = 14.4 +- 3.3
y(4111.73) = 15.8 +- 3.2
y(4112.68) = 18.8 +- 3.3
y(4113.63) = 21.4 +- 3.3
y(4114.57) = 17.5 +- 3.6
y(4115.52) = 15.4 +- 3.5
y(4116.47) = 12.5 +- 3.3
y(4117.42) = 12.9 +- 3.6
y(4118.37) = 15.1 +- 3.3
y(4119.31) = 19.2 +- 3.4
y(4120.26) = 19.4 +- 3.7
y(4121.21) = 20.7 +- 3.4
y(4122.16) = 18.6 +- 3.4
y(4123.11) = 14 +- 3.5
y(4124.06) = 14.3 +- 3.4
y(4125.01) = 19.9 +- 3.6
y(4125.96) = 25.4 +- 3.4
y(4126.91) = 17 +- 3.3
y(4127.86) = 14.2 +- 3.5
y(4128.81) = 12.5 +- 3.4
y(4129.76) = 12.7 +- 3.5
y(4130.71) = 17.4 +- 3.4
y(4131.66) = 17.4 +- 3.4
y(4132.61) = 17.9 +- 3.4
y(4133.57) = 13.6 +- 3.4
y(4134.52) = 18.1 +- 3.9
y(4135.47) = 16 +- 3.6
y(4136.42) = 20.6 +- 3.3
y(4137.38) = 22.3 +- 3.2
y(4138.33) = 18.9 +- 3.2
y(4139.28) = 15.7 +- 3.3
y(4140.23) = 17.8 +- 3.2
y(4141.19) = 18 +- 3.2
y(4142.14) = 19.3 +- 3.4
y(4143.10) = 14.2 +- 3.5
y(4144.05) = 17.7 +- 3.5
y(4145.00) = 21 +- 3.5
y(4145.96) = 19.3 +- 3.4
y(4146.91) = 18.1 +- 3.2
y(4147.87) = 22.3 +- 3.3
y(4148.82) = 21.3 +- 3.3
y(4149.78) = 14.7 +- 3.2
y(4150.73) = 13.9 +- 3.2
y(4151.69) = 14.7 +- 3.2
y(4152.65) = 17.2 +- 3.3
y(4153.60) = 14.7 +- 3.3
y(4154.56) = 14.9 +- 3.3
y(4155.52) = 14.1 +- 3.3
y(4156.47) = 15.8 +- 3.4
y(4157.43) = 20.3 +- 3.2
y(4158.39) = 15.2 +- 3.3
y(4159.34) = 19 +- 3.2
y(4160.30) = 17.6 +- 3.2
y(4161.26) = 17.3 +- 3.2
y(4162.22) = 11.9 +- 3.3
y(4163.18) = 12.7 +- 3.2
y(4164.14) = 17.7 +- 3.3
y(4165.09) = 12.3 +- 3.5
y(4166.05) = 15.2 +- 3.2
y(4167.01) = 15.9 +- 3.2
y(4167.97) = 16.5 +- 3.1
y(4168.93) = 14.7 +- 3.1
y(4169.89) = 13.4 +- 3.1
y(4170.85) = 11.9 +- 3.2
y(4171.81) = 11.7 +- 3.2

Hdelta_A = 3.0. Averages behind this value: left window 16.3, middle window 15.5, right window 17.2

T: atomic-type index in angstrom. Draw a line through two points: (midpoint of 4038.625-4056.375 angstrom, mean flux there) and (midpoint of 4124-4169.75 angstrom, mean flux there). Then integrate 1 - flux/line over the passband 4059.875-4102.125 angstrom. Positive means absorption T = 4.0 angstrom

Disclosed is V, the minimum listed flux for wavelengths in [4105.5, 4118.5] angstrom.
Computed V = 11.7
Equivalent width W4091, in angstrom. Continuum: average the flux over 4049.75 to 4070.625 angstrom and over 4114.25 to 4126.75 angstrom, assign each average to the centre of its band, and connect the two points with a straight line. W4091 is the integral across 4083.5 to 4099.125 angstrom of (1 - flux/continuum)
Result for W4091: 1.00 angstrom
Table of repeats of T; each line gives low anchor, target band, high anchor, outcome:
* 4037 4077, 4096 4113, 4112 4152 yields 3.49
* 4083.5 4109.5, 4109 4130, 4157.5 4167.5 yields -2.49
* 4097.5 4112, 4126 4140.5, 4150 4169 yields -2.59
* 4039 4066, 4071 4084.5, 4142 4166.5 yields 0.95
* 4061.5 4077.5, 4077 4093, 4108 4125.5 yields -1.15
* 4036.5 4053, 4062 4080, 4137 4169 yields 2.05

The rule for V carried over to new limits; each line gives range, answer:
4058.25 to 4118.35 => 7.08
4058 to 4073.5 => 10.6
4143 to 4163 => 11.9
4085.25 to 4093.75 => 15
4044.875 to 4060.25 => 12.8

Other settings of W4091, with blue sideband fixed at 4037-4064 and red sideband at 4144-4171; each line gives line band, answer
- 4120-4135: -0.4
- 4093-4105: 2.5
